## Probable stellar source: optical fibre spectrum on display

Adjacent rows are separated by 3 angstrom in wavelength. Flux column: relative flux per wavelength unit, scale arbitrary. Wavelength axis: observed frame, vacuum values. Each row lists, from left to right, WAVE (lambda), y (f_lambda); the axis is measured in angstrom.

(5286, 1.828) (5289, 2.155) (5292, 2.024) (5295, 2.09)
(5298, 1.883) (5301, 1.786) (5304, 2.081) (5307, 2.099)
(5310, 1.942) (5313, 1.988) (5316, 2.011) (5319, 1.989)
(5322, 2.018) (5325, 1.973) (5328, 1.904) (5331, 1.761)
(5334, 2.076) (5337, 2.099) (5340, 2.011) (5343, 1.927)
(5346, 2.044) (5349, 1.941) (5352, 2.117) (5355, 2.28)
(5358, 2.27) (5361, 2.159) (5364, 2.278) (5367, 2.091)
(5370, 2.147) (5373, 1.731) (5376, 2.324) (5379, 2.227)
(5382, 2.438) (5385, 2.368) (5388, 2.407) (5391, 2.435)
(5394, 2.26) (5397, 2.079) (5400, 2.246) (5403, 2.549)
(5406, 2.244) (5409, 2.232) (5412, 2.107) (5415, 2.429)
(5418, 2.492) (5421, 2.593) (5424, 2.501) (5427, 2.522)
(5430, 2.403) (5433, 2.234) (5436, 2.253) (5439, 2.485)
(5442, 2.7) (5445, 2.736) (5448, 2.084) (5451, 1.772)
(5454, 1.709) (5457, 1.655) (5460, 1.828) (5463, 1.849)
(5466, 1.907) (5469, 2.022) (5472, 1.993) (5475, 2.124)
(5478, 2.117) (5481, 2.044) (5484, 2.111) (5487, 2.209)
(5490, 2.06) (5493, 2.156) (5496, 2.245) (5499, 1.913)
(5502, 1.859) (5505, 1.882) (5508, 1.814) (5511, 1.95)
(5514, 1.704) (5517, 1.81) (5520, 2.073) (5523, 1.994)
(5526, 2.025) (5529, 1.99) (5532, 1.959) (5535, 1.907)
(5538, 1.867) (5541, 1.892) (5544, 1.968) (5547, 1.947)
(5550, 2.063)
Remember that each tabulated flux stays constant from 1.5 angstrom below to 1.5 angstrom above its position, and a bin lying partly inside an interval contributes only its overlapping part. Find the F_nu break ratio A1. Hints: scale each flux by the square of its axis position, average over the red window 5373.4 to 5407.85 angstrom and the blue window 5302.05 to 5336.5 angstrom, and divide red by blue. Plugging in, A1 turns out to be 1.2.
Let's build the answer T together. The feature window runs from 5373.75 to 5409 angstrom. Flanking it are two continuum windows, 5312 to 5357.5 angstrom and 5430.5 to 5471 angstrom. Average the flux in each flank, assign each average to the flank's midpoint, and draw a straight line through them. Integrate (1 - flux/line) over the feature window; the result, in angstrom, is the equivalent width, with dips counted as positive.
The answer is -4.3 angstrom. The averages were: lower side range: 2.02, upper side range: 2.1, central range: 2.31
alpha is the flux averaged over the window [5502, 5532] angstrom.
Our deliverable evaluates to 1.92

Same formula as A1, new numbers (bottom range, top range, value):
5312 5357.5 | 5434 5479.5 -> 1.08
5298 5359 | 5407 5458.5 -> 1.18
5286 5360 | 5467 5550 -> 1.05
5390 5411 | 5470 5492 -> 0.94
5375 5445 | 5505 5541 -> 0.84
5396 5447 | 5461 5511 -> 0.86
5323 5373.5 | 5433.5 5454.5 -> 1.15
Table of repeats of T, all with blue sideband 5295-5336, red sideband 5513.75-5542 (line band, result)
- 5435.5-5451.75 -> -3.5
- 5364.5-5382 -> -1.6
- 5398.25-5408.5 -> -2.0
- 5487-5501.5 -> -1.1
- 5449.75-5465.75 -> 1.4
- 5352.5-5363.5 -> -1.5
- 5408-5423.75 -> -3.5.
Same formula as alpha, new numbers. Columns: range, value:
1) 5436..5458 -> 2.18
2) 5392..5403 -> 2.25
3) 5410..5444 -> 2.43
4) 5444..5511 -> 2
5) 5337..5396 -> 2.18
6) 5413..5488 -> 2.19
